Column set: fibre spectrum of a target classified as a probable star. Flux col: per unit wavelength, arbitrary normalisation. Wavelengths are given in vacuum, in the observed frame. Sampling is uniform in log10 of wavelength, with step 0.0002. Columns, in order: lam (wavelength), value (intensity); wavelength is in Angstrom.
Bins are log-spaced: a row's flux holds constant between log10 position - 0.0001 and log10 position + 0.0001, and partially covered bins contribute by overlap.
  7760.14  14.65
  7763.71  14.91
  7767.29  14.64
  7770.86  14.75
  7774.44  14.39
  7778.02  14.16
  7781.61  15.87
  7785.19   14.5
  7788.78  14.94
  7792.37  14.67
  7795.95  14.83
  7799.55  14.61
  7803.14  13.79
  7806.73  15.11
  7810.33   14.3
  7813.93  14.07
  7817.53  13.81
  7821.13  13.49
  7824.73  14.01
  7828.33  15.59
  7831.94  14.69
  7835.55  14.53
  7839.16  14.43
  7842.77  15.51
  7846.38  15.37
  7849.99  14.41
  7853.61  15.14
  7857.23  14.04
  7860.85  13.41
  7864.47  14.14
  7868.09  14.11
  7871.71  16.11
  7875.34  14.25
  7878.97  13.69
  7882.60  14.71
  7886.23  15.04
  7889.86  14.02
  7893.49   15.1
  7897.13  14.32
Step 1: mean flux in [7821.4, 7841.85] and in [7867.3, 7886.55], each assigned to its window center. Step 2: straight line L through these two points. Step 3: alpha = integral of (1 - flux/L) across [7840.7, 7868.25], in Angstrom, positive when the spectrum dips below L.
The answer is 0.16 Angstrom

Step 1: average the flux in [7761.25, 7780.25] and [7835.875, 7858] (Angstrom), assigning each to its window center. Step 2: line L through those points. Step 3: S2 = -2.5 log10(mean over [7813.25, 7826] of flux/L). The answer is 0.07 mag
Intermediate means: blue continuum 14.6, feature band 13.8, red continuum 14.8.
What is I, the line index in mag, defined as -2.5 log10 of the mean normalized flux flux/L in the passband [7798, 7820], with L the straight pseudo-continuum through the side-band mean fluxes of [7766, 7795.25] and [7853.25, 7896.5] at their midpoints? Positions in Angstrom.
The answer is 0.03 mag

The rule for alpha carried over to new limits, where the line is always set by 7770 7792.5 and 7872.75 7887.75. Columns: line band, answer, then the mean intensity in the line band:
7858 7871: 0.4 Angstrom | 14.1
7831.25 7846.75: -0.3 Angstrom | 14.9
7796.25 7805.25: 0.2 Angstrom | 14.3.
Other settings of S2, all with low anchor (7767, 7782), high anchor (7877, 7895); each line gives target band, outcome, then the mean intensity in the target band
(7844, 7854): -0.03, 15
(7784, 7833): 0.01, 14.5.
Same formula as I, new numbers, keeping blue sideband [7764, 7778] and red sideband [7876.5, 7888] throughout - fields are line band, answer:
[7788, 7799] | -0.016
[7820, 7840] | 0.002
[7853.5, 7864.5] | 0.034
